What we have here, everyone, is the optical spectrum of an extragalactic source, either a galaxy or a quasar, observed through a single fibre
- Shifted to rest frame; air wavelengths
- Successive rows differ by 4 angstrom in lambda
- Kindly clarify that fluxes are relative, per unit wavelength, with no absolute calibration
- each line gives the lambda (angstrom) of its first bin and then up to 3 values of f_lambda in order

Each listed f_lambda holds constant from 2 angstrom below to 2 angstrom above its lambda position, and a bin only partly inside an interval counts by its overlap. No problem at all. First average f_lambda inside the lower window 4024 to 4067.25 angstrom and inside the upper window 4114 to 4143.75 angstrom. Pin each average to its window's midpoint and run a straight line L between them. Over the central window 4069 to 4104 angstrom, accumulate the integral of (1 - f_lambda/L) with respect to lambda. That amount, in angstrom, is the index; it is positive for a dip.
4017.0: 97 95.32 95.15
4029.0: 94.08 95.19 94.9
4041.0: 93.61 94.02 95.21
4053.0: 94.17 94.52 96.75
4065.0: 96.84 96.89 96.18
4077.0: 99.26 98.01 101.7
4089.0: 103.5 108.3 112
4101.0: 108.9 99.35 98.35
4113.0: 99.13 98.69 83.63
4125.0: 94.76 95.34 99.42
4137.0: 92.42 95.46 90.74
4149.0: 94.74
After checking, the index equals -3.1 angstrom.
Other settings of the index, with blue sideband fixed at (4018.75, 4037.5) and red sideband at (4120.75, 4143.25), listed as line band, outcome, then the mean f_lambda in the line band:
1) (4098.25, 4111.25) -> -1.1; 103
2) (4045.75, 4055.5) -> 0.0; 94.6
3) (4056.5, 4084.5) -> -0.8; 97.3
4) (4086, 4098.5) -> -1.7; 107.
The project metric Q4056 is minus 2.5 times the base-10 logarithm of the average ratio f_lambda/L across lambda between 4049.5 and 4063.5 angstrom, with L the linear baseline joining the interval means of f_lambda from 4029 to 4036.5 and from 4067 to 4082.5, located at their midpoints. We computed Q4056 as 0.01 mag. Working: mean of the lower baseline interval 94.8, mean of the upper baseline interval 97.6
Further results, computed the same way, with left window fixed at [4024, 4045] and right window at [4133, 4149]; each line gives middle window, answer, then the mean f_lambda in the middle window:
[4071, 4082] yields -0.04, 97.8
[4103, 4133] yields -0.02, 95.9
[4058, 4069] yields -0.03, 96.6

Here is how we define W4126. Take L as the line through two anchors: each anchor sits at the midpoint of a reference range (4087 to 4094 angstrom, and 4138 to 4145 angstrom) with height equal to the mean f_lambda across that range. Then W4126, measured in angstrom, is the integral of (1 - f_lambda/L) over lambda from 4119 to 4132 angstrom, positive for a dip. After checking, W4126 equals 0.7 angstrom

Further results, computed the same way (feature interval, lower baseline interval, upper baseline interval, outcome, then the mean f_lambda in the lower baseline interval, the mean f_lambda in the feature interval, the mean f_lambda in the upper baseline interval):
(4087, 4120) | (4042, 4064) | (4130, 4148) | -2.85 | 95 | 103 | 94.6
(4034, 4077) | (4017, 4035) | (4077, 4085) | 0.82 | 95.2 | 95.5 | 99.2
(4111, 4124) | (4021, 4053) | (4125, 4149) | 0.11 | 94.6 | 93.9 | 94.7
